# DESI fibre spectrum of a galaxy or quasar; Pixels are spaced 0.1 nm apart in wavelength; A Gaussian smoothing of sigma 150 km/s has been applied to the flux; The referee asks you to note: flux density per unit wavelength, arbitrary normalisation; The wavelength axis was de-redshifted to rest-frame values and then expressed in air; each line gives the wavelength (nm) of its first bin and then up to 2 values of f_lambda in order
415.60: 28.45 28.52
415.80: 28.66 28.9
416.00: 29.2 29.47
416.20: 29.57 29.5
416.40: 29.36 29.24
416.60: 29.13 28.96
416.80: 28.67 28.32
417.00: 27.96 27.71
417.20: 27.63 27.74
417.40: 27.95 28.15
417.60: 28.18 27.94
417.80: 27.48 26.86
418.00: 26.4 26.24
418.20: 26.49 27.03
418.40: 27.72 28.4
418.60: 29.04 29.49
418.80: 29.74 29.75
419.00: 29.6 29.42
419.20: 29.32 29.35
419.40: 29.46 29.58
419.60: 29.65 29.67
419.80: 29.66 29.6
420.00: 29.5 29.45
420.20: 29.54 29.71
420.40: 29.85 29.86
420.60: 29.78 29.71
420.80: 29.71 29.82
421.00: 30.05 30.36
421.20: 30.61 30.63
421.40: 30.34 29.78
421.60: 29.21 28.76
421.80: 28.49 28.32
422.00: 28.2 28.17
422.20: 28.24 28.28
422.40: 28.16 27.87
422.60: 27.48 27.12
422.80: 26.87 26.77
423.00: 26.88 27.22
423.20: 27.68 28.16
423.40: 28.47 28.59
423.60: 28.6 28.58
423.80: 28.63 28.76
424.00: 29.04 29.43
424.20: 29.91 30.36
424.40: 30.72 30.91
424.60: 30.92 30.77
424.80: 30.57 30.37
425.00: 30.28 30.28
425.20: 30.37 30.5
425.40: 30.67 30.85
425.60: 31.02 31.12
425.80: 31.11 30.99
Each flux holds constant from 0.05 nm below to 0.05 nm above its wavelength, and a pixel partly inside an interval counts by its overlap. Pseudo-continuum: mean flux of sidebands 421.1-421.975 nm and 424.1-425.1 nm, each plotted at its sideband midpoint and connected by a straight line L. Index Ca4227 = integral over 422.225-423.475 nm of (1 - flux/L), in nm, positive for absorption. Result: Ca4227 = 0.097 nm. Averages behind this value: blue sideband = 29.5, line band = 27.6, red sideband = 30.5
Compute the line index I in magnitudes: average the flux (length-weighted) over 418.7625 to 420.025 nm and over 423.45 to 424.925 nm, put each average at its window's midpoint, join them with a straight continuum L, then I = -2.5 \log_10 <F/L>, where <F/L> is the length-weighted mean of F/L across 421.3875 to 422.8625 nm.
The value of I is 0.051 mag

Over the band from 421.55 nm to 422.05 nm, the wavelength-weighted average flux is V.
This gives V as 28.6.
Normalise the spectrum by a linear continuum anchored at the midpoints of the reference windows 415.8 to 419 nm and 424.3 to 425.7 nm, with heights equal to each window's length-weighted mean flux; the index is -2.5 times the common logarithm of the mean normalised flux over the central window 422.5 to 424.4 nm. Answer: 0.070 mag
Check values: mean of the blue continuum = 28.4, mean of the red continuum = 30.6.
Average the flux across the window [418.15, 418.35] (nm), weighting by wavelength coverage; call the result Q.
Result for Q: 26.8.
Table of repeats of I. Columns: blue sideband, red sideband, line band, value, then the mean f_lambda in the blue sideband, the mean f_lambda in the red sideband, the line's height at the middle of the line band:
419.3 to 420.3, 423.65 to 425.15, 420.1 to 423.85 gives 0.04 mag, 29.6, 30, 29.8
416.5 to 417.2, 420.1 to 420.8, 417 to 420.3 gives 0.02 mag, 28.5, 29.7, 29.1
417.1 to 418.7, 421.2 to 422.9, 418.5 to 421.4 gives -0.06 mag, 27.6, 28.5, 28.1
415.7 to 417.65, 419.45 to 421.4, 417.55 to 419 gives 0.05 mag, 28.6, 29.8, 29.2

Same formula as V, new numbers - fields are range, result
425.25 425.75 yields 30.8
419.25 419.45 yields 29.4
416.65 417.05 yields 28.5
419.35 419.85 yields 29.6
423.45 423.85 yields 28.6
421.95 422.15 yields 28.2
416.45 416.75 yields 29.1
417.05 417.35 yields 27.7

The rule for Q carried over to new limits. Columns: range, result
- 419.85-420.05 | 29.6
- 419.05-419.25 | 29.4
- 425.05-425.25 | 30.3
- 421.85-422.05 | 28.3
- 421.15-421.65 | 30.1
